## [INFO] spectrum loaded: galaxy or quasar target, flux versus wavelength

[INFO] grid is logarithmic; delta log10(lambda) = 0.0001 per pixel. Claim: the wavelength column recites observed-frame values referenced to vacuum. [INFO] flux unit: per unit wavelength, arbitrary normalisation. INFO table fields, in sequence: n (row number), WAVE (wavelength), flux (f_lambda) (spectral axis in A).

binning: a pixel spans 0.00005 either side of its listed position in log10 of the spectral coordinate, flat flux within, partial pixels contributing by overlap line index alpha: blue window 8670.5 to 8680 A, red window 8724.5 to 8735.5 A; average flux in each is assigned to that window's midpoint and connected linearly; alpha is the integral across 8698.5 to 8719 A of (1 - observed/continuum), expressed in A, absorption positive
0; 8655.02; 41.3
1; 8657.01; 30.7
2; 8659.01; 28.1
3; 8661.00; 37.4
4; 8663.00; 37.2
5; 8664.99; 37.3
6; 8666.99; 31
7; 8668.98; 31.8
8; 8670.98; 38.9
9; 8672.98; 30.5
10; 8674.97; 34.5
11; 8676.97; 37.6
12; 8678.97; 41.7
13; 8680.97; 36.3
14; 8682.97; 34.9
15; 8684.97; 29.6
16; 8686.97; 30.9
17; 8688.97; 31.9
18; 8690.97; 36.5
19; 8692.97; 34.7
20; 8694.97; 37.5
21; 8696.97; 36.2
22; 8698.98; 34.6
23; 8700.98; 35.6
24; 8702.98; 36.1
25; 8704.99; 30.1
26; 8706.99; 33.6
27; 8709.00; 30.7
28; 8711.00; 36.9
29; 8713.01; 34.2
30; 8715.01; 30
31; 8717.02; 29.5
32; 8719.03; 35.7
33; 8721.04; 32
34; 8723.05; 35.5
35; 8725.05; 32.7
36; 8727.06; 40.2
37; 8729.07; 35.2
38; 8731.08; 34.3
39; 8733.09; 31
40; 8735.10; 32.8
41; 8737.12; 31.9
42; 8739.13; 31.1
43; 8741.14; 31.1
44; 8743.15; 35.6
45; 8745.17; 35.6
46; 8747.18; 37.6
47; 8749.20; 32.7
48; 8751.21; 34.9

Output 1.21 A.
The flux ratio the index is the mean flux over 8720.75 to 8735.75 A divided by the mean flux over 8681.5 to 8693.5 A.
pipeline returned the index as 1.0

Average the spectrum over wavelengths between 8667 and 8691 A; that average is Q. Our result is 34.4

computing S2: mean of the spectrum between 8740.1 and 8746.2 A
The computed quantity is 34.1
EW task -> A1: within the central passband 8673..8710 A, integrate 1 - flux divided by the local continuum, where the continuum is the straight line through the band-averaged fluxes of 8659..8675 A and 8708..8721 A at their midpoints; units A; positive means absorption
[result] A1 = -1.0 A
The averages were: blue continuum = 34.4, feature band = 34.5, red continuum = 32.8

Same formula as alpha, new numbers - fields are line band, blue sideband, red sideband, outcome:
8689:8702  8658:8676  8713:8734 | -0.6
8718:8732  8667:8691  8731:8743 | -1.1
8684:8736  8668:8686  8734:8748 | 0.8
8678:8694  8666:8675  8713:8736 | -0.6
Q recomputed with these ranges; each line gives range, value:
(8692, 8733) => 34.2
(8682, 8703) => 34.3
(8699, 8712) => 33.9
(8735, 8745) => 32.7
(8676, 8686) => 36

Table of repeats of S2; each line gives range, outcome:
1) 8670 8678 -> 35.4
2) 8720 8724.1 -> 33.8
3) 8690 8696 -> 36.3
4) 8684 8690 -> 30.8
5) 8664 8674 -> 33.9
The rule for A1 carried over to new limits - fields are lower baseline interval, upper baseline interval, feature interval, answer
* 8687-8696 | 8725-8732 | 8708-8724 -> 1.1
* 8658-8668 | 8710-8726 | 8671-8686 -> -0.6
